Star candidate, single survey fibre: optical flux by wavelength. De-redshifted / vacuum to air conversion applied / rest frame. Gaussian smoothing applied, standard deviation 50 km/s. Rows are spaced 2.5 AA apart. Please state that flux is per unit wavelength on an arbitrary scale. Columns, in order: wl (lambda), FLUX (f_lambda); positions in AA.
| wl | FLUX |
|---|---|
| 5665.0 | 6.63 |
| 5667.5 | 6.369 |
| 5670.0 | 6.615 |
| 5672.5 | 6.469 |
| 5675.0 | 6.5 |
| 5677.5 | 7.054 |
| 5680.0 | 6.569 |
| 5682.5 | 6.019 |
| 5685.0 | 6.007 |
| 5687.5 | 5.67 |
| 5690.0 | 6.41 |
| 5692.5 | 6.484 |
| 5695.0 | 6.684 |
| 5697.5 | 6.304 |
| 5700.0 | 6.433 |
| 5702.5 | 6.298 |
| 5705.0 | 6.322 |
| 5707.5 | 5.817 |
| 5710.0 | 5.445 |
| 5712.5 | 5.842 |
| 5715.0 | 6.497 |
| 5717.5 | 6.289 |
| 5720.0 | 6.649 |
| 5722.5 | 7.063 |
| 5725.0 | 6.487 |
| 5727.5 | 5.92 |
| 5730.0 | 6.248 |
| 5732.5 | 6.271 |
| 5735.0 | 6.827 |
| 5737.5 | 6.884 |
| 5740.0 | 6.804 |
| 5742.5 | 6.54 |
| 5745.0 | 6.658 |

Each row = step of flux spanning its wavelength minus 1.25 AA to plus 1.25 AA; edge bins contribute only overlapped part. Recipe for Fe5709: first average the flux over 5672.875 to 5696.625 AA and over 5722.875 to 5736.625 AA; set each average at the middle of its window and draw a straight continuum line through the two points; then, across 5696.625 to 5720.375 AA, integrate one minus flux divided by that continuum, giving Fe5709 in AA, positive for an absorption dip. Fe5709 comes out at 0.8 AA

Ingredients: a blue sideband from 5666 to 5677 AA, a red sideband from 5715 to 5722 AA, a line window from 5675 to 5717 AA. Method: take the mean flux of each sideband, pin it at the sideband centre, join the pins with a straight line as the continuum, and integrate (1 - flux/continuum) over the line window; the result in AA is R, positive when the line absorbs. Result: 1.8 AA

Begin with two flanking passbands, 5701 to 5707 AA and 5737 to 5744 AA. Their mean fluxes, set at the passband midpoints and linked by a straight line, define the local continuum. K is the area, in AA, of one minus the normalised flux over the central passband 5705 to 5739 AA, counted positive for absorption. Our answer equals 0.8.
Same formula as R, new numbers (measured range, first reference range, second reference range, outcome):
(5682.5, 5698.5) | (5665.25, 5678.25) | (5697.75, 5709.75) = 0.24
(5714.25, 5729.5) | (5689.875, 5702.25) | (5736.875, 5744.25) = 0.32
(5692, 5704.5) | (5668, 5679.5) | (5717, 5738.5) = 0.29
